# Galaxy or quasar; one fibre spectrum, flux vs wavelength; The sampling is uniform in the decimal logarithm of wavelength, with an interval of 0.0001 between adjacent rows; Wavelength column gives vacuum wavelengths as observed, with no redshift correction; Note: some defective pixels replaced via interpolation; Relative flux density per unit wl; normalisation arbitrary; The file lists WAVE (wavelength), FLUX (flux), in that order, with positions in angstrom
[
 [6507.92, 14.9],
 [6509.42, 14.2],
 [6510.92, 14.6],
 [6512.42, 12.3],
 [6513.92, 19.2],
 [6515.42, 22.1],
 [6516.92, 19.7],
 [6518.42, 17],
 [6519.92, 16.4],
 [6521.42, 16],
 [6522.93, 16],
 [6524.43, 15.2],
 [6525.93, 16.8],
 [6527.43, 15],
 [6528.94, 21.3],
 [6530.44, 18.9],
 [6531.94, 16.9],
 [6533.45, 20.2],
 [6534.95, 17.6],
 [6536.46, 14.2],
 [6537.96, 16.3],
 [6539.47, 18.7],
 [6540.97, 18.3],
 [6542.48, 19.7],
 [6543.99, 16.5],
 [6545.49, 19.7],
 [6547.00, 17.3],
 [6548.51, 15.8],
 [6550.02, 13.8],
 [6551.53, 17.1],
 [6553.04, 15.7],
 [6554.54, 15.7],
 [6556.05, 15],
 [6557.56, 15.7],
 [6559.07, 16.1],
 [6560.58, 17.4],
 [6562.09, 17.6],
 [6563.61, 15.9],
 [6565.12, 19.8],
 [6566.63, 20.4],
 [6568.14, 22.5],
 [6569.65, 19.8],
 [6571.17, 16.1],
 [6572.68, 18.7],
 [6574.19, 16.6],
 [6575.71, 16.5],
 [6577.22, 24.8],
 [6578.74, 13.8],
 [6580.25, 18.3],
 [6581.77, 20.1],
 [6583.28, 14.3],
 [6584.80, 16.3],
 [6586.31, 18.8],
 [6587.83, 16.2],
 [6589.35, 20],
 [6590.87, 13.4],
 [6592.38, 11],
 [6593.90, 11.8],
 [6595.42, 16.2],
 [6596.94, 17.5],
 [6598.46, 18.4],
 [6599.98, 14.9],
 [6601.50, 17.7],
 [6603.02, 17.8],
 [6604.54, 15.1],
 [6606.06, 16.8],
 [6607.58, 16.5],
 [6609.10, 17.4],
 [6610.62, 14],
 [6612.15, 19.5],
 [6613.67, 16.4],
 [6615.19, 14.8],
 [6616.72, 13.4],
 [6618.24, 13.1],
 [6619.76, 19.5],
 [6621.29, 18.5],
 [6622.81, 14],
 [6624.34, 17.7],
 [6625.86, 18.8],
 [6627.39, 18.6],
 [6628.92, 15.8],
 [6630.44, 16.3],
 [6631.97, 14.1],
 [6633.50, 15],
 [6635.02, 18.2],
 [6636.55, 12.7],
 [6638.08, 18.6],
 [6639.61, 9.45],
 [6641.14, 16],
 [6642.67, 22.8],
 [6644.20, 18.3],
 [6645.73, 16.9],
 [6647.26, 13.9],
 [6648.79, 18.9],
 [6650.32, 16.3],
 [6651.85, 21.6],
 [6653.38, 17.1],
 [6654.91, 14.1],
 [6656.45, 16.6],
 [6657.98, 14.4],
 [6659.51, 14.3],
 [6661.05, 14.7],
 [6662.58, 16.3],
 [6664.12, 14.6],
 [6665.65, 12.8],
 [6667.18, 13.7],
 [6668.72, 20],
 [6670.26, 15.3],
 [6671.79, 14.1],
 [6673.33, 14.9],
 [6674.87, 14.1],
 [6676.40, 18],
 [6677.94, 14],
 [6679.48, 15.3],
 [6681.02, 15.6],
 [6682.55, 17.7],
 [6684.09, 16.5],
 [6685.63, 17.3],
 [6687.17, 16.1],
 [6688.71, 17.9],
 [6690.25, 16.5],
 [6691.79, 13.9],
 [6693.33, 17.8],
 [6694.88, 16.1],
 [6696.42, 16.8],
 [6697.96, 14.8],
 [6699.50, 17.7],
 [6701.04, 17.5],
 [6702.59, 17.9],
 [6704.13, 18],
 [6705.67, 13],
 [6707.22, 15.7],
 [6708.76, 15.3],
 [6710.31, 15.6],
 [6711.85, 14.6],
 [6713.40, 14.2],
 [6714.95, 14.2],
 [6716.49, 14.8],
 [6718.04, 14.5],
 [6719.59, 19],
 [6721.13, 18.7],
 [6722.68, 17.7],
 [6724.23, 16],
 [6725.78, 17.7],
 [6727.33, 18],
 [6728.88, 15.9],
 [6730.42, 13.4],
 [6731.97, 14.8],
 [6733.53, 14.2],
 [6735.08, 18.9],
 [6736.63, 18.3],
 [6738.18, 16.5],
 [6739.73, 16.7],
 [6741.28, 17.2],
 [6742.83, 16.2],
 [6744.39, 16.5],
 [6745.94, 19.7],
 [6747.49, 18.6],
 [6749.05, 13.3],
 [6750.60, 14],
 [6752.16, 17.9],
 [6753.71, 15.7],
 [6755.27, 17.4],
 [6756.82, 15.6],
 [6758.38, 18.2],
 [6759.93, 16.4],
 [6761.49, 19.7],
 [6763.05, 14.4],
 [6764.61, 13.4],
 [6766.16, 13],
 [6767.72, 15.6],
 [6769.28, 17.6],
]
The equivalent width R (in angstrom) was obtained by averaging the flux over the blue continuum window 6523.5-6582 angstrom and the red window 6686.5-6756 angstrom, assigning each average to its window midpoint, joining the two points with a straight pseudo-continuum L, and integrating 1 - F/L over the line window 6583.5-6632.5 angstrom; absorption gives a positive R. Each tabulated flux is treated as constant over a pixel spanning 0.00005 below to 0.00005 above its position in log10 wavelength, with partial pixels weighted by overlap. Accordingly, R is 2.59 angstrom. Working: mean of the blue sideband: 17.6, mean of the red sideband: 16.3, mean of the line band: 16.2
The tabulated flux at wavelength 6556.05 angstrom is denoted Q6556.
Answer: 15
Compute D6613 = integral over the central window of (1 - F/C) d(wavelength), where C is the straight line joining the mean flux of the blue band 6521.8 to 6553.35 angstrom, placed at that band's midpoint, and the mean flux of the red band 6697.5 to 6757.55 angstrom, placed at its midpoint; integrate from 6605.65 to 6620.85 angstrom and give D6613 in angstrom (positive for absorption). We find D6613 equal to 0.6 angstrom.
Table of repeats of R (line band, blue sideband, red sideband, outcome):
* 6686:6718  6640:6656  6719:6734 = 1.7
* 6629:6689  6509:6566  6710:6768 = 2.0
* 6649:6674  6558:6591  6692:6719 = 1.1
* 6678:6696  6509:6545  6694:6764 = 0.2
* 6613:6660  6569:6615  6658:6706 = 0.0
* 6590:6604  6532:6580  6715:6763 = 1.5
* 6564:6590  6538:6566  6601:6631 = -2.4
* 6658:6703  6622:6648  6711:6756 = 1.2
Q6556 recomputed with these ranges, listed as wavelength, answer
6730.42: 13.4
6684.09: 16.5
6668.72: 20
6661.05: 14.7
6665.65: 12.8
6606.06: 16.8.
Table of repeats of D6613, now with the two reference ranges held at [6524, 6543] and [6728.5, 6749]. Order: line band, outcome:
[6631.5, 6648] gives 1.0 angstrom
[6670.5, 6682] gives 1.2 angstrom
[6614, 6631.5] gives 0.8 angstrom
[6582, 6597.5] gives 1.5 angstrom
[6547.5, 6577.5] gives 0.1 angstrom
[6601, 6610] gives 0.2 angstrom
